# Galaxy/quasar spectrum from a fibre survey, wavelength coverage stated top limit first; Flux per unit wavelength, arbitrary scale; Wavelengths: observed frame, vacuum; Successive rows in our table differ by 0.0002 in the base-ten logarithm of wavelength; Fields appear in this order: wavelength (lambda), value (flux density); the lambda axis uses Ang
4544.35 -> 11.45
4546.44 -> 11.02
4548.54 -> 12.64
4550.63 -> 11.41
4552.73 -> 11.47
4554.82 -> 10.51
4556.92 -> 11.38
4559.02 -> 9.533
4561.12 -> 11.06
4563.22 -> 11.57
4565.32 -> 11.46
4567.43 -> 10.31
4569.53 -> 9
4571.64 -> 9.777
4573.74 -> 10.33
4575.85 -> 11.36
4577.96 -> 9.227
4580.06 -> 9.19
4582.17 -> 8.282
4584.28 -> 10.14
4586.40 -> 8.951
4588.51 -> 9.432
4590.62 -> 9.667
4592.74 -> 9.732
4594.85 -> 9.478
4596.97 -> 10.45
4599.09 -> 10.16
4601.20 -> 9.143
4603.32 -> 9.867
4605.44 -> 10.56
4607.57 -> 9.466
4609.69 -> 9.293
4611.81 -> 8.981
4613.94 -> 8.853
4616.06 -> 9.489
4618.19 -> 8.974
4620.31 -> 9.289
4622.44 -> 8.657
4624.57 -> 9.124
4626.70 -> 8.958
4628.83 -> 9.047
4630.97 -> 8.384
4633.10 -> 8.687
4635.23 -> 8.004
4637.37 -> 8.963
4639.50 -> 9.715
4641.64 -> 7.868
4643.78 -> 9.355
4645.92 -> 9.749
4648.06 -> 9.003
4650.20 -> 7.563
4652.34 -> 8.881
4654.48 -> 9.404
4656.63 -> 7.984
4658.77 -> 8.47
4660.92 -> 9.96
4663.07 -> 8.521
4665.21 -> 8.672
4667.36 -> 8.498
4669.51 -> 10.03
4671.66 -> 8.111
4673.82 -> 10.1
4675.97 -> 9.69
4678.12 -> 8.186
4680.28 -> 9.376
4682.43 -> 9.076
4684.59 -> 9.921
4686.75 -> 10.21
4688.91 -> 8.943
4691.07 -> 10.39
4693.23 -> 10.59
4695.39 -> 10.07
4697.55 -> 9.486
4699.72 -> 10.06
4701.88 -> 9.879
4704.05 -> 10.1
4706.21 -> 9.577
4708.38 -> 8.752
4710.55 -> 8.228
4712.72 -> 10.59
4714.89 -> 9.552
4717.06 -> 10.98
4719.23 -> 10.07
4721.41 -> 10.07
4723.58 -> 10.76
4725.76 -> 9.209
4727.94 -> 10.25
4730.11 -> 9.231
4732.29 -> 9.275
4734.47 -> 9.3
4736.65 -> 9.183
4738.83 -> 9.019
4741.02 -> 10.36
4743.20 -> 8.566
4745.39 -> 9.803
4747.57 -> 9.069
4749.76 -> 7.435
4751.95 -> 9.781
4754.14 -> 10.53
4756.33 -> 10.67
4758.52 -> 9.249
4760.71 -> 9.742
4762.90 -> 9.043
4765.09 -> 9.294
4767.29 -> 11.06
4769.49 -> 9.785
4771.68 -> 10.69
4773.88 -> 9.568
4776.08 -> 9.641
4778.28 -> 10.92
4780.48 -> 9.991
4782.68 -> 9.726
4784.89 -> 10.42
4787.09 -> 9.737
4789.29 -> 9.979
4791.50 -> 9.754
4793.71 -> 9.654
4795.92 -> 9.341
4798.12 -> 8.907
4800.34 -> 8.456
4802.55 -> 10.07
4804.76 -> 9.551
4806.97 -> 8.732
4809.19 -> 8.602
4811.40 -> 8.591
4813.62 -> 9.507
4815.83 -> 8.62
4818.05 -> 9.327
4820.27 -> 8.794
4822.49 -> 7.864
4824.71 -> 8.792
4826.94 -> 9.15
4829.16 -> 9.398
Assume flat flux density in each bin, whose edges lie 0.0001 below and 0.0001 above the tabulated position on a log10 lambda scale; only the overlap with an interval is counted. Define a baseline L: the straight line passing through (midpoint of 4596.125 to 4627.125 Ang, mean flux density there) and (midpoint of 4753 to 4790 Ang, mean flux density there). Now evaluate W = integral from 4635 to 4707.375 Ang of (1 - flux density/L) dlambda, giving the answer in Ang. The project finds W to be 2.8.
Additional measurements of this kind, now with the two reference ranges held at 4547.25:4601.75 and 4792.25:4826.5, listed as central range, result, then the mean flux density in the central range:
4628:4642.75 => 1.9 Ang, 8.66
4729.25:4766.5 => -0.3 Ang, 9.4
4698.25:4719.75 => -0.5 Ang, 9.77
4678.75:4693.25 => -0.1 Ang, 9.68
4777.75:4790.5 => -1.3 Ang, 10.1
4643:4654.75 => 1.1 Ang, 8.96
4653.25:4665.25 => 1.1 Ang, 8.85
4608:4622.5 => 1.3 Ang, 9.13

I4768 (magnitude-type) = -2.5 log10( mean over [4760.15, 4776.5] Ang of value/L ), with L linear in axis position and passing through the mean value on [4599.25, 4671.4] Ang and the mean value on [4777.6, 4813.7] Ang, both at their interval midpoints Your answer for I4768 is -0.05 mag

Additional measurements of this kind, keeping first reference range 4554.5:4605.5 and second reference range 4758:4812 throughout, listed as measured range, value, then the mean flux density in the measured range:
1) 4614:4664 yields 0.119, 8.87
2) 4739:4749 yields 0.042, 9.34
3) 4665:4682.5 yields 0.084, 9.1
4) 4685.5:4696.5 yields -0.026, 10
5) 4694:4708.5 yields 0.000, 9.79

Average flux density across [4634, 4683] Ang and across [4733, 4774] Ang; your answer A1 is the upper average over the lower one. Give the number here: 1.1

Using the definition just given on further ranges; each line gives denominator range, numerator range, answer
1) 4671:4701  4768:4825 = 0.98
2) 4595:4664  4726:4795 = 1.07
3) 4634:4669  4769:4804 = 1.11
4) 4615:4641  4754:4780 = 1.12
